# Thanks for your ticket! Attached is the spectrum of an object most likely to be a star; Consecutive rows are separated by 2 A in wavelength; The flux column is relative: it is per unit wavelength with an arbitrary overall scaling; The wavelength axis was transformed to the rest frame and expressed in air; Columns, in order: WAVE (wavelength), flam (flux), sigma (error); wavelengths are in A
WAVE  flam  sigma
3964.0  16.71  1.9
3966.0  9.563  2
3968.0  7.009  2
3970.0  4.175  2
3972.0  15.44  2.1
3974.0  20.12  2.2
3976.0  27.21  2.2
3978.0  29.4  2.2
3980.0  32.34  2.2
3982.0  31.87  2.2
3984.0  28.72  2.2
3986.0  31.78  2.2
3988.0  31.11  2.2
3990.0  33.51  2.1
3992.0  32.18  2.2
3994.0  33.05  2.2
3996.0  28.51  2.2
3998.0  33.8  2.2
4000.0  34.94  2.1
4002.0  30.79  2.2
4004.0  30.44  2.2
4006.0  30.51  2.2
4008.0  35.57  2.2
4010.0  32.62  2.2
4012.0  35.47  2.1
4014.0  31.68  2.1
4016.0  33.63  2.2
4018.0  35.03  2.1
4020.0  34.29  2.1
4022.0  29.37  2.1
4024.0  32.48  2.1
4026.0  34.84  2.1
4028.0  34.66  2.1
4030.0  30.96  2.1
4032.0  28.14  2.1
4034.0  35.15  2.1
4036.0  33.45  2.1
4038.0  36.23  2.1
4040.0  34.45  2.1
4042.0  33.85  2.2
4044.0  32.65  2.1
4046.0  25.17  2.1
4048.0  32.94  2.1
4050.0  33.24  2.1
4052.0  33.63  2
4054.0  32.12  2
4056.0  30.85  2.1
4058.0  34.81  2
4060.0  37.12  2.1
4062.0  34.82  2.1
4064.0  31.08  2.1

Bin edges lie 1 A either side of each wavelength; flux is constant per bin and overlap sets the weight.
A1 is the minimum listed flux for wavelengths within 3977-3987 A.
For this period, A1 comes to 28.72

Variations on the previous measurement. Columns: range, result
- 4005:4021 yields 30.51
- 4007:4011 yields 32.62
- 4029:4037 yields 28.14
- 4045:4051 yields 25.17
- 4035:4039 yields 33.45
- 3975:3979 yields 27.21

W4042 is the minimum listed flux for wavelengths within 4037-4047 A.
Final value 25.17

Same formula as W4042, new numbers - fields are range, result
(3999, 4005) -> 30.44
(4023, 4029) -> 32.48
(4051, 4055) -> 32.12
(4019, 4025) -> 29.37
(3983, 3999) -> 28.51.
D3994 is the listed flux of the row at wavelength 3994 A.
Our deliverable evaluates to 33.05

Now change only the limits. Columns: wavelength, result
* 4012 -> 35.47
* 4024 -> 32.48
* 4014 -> 31.68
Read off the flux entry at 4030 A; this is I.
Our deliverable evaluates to 30.96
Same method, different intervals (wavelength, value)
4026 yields 34.84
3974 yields 20.12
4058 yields 34.81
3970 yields 4.175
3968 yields 7.009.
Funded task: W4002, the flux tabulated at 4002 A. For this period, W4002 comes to 30.79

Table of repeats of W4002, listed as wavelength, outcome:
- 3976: 27.21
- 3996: 28.51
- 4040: 34.45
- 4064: 31.08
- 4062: 34.82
